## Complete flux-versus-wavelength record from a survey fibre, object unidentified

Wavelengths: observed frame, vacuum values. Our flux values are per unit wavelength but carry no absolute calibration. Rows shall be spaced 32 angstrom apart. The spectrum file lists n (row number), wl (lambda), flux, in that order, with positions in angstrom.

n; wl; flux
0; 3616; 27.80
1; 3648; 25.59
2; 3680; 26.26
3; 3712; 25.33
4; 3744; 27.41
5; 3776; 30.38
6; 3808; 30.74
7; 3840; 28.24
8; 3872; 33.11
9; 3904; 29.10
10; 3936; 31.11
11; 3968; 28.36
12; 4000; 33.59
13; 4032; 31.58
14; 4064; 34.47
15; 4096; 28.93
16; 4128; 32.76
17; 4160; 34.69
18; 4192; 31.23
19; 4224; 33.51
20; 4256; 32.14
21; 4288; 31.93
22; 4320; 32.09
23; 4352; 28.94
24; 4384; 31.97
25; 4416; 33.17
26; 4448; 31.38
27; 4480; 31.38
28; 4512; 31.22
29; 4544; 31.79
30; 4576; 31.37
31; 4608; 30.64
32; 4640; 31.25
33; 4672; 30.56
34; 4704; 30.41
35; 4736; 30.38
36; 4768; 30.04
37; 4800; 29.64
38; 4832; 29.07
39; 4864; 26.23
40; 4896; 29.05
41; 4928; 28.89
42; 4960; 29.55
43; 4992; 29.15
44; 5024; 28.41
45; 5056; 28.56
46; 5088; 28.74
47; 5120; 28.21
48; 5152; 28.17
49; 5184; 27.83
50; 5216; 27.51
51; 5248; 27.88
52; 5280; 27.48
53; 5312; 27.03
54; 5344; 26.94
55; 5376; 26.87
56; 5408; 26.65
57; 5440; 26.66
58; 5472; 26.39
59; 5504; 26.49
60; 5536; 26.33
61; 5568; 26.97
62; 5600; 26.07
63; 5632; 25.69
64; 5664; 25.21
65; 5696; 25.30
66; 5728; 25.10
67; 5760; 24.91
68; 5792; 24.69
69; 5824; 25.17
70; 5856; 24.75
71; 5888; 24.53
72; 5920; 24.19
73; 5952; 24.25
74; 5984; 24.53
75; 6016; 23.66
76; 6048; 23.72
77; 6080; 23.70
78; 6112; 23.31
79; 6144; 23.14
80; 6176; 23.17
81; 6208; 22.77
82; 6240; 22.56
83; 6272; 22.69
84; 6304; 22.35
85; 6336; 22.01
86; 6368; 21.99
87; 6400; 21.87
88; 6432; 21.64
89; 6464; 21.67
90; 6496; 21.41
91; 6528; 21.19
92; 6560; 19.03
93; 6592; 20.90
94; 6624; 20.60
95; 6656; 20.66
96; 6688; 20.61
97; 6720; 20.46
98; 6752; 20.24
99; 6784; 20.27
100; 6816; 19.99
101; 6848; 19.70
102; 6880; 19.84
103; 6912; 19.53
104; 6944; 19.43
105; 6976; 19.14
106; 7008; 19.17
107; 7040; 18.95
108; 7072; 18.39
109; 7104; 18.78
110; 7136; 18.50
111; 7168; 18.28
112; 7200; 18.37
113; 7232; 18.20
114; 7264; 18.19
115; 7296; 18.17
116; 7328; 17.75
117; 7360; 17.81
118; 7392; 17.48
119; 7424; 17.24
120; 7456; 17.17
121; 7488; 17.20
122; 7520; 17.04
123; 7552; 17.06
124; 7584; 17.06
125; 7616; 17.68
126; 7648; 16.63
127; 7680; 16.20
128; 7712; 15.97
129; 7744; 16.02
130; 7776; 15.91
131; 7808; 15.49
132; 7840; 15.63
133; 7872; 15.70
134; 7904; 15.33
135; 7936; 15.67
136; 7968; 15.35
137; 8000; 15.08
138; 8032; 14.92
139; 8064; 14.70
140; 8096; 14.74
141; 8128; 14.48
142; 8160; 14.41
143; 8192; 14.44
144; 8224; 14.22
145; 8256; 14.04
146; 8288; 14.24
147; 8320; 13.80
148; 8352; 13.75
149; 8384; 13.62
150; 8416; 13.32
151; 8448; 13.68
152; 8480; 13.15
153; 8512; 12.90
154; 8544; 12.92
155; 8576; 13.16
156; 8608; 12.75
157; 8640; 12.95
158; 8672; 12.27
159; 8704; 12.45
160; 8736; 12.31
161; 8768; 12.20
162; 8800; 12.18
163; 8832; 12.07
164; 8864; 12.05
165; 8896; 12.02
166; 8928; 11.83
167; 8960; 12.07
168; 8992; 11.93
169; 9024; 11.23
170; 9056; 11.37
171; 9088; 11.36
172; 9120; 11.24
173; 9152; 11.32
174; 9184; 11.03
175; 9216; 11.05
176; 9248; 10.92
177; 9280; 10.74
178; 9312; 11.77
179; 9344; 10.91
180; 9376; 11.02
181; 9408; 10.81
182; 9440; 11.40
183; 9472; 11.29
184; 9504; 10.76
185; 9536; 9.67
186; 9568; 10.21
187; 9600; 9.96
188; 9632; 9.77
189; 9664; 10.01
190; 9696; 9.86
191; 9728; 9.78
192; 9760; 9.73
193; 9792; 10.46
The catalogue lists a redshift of 0.00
